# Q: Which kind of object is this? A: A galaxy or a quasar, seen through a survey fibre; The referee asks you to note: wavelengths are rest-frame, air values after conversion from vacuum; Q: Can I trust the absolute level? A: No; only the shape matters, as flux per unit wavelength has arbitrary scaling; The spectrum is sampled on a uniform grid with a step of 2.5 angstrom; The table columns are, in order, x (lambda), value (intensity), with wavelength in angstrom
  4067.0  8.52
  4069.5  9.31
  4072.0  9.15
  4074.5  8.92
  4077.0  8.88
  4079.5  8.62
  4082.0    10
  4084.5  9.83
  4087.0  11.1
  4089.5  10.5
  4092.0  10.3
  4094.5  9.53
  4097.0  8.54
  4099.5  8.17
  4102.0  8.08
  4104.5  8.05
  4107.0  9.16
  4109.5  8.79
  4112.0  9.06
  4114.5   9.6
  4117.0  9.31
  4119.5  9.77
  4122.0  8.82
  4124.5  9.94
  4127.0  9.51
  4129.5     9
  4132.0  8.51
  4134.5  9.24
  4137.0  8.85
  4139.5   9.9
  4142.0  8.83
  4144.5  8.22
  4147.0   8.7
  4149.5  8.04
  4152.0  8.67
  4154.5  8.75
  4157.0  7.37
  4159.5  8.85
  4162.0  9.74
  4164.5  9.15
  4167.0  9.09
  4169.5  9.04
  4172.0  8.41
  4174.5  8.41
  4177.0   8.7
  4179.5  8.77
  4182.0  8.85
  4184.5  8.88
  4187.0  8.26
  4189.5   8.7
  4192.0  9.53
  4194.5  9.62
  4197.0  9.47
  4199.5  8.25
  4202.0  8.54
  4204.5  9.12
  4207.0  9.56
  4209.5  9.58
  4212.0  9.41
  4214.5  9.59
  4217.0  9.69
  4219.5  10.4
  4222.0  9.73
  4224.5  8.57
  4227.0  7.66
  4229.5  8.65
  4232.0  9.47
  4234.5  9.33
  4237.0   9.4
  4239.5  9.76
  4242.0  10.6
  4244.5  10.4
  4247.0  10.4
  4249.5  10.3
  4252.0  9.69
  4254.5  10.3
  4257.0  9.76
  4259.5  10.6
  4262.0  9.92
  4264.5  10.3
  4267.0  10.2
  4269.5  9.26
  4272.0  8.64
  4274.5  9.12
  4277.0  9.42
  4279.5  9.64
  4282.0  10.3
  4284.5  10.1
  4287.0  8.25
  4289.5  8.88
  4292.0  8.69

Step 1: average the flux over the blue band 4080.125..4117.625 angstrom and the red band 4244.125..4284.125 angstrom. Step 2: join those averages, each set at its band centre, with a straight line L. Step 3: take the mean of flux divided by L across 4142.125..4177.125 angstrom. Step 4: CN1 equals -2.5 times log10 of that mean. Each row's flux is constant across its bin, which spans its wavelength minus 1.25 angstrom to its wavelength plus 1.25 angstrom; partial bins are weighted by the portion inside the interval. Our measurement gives 0.10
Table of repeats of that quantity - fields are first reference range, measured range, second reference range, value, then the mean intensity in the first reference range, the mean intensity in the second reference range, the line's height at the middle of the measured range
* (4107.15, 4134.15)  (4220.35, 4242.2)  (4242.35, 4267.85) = 0.09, 9.23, 10.2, 10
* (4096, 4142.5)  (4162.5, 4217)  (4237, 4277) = 0.05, 9.01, 9.92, 9.47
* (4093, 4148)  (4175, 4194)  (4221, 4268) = 0.07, 8.99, 9.74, 9.37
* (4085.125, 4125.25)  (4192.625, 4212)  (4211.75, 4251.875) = 0.04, 9.3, 9.59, 9.52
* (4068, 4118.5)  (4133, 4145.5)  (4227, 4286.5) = 0.04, 9.24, 9.74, 9.38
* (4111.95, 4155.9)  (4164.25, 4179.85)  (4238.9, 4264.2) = 0.08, 9.03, 10.2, 9.41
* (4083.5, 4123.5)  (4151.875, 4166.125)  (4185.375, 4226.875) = 0.06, 9.29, 9.2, 9.24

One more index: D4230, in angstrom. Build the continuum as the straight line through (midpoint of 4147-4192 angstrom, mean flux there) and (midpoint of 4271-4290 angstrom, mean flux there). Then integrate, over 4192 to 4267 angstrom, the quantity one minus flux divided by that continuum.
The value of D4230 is -4.6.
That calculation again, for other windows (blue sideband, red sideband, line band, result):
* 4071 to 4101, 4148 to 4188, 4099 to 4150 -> 0.8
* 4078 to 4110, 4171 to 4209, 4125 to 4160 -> 1.2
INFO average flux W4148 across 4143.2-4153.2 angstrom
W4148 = 8.41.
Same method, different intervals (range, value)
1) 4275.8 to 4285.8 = 9.86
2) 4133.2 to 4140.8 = 9.32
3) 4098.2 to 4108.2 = 8.36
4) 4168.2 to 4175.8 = 8.62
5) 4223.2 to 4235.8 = 8.74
